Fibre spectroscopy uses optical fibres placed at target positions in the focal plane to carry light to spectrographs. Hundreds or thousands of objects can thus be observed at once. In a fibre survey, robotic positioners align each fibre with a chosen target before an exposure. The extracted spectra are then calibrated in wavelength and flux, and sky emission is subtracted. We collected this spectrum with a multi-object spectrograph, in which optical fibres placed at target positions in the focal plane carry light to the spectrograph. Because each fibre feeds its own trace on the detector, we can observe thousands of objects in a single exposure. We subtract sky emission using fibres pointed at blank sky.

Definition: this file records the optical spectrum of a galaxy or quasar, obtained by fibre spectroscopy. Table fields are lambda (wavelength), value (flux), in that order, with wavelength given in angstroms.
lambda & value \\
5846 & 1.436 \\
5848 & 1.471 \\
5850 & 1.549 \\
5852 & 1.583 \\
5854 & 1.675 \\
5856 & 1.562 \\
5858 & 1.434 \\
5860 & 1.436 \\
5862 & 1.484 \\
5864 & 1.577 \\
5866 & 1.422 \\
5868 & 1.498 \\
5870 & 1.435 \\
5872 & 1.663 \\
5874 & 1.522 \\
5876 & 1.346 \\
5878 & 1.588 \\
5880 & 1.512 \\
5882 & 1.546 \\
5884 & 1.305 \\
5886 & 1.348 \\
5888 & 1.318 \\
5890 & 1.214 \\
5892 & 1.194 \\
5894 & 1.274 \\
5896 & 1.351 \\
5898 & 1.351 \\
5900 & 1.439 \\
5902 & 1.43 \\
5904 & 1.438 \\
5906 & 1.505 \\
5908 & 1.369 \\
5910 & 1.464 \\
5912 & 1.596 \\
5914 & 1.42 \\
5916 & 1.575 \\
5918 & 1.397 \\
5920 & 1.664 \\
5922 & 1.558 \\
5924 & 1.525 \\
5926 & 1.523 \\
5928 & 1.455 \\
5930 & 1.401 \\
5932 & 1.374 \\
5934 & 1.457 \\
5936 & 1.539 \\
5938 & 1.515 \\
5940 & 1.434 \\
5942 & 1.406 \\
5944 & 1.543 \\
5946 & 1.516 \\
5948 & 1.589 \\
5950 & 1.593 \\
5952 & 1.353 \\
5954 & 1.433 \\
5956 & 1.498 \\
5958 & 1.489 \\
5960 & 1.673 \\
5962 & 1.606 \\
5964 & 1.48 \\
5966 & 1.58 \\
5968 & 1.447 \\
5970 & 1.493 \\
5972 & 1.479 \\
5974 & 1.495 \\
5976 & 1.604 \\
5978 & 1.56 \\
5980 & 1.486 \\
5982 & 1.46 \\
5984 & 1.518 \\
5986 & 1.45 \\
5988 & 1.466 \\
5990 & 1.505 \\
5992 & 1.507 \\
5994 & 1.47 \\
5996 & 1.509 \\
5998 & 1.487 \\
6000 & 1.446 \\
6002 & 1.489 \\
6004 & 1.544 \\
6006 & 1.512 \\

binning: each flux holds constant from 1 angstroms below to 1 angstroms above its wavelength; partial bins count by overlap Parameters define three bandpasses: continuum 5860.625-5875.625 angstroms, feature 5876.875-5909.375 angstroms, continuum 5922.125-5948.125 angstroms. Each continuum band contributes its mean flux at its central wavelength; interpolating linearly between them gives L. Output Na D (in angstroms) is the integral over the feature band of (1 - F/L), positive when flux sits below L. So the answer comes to 2.4 angstroms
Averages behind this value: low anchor 1.51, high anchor 1.48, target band 1.39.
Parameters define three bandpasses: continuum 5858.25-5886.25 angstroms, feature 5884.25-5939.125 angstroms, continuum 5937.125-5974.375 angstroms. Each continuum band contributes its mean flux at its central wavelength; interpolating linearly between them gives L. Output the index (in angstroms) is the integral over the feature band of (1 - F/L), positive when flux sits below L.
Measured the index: 2.3 angstroms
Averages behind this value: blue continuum 1.48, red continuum 1.51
